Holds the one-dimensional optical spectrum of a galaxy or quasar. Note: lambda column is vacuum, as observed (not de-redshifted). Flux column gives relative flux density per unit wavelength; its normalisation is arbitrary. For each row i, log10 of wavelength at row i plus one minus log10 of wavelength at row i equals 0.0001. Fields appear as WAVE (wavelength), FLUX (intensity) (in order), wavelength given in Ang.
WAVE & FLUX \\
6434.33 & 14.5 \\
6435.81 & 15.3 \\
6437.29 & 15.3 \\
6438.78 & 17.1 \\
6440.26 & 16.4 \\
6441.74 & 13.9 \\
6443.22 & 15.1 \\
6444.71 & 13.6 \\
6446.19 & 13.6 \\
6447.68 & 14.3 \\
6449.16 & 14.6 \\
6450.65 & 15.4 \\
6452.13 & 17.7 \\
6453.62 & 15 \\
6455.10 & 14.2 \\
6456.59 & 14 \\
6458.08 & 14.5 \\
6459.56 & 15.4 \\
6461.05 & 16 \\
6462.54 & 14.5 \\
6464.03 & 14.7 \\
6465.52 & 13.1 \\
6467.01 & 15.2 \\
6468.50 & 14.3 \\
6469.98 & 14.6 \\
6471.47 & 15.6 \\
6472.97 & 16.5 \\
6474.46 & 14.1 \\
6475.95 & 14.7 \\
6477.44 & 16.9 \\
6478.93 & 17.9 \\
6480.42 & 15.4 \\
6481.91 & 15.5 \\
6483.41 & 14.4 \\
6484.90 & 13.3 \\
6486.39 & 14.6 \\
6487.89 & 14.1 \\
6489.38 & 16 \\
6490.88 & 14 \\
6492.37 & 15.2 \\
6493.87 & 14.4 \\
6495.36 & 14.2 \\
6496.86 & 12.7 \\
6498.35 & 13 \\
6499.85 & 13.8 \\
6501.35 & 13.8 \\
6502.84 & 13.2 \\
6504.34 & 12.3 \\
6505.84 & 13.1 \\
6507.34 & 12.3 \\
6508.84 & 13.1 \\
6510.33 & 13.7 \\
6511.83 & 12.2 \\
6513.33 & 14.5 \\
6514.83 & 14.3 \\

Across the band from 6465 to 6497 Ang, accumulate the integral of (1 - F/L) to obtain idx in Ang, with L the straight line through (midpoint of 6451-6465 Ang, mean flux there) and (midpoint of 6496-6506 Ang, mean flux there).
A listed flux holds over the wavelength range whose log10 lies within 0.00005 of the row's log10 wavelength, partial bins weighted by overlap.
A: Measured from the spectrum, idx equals -1.97 Ang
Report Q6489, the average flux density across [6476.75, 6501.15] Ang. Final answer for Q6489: 14.7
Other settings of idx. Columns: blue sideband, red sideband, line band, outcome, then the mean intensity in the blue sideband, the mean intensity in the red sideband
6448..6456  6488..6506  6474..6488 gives -0.8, 15.3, 13.8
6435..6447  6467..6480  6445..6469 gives 0.8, 15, 15.6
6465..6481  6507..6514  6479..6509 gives 0.3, 15.3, 13.2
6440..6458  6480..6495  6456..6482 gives -0.8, 14.8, 14.7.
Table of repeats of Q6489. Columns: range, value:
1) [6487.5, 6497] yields 14.5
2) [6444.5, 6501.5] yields 14.8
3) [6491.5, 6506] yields 13.6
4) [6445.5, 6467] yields 14.8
